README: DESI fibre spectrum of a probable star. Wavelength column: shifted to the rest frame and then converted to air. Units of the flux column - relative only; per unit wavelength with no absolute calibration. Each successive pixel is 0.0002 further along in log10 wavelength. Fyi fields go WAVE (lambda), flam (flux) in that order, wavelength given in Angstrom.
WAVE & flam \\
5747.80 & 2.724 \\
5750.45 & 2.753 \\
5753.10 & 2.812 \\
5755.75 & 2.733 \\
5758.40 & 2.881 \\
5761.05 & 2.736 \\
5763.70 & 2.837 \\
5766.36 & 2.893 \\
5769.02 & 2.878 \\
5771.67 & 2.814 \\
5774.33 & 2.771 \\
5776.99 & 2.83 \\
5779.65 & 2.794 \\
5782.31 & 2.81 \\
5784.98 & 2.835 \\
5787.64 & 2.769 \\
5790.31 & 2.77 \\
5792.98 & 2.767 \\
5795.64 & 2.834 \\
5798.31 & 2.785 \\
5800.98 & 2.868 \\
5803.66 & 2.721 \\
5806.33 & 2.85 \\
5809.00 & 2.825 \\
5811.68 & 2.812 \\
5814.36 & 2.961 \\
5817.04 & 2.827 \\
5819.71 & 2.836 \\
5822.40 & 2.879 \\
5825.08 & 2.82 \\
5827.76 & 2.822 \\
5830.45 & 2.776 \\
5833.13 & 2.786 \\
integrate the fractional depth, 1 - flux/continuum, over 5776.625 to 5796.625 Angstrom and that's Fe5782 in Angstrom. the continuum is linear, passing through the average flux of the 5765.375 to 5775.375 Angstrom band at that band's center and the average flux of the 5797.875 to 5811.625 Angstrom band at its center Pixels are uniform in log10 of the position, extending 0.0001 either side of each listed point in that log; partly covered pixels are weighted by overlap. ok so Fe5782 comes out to 0.19 Angstrom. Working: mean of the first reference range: 2.84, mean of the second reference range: 2.81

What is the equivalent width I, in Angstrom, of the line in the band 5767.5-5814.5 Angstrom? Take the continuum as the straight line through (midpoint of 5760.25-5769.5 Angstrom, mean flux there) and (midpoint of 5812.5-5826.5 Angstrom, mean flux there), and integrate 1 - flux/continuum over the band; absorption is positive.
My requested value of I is 0.6 Angstrom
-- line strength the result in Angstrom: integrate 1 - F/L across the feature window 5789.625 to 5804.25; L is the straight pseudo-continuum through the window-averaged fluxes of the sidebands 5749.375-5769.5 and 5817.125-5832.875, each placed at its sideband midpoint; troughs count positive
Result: 0.1 Angstrom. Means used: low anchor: 2.81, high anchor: 2.82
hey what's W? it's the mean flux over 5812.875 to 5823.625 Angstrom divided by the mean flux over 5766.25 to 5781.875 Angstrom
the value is 1.02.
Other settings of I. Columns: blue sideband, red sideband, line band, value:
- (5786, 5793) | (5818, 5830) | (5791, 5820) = -0.25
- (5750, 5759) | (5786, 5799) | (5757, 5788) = -0.36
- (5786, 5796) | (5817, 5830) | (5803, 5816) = -0.13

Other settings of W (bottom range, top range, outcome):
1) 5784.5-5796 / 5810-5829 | 1.02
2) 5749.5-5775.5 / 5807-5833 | 1.01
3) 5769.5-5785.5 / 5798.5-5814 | 1.00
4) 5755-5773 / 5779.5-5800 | 0.99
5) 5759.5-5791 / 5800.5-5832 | 1.01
